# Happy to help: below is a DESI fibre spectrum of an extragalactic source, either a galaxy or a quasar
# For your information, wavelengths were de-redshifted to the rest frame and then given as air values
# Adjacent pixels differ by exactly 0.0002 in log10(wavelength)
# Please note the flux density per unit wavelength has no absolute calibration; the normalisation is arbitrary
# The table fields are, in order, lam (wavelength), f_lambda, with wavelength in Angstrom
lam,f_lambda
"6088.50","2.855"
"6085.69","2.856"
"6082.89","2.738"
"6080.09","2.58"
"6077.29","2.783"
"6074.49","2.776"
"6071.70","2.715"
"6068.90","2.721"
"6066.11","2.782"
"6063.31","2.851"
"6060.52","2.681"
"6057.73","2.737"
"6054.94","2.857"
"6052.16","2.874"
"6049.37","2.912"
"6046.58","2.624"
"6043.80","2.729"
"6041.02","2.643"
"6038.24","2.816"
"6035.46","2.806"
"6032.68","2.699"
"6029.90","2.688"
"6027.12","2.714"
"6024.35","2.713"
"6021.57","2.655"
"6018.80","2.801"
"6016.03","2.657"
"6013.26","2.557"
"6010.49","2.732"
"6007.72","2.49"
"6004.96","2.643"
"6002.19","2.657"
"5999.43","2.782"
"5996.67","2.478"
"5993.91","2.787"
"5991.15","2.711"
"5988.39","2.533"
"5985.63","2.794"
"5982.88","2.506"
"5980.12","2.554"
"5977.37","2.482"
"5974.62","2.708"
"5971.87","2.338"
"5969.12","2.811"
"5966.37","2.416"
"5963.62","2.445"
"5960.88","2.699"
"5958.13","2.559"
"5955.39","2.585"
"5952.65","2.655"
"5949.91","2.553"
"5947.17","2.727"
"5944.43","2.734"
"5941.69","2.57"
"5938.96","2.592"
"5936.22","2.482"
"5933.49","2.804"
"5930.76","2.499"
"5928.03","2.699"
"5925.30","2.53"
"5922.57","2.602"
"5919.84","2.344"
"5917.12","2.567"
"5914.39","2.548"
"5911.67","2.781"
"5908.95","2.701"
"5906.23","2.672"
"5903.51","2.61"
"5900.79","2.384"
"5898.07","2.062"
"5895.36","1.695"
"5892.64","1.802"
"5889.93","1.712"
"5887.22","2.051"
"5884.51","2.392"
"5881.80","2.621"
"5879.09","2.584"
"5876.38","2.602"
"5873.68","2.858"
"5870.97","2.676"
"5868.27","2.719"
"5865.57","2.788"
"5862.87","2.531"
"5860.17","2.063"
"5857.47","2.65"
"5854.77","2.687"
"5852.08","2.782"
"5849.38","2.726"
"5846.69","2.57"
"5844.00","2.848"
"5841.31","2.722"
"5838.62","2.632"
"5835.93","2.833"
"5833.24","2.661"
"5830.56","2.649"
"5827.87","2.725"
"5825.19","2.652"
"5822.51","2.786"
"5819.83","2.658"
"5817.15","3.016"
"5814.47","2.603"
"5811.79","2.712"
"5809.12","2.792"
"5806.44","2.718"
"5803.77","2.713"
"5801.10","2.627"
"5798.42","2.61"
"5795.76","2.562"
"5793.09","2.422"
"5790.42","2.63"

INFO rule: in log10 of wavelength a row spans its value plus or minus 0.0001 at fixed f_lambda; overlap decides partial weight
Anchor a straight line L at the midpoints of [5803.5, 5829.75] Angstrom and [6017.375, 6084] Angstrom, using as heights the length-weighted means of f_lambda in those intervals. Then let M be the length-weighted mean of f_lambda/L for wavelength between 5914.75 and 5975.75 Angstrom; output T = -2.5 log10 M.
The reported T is 0.06 mag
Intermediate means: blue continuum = 2.74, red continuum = 2.75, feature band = 2.59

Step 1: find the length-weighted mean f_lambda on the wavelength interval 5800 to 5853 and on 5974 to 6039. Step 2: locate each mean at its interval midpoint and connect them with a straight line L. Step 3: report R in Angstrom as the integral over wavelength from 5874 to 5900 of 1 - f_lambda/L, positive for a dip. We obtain 4.8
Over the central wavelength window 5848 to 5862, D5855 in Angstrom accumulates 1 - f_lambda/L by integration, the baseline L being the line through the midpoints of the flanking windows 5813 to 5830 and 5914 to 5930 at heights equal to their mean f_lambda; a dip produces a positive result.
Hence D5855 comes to 0.5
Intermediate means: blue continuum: 2.73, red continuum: 2.55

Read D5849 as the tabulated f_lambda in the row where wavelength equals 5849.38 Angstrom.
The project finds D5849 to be 2.726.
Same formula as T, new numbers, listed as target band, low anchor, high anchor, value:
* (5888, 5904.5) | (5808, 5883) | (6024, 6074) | 0.31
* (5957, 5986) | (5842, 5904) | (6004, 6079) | 0.02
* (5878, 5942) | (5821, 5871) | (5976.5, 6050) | 0.10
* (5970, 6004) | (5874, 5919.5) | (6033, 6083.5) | -0.01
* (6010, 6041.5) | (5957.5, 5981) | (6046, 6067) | 0.00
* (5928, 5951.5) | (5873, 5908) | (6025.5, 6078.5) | -0.08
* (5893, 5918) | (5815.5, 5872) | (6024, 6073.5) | 0.12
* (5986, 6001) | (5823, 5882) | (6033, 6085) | 0.02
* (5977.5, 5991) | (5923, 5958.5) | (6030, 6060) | 0.03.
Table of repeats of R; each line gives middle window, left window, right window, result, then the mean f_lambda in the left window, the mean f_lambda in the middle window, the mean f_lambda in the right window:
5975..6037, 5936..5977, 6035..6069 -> 0.7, 2.59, 2.66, 2.77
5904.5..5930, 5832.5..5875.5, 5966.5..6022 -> 0.5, 2.67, 2.6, 2.63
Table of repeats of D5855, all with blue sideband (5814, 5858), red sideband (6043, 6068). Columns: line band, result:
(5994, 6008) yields 0.7 Angstrom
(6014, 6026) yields 0.3 Angstrom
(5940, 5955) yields 0.6 Angstrom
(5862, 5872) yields 0.2 Angstrom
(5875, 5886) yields 0.8 Angstrom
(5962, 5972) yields 0.8 Angstrom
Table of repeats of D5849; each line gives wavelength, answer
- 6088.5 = 2.855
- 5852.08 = 2.782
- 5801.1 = 2.627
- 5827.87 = 2.725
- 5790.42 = 2.63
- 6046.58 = 2.624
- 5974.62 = 2.708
